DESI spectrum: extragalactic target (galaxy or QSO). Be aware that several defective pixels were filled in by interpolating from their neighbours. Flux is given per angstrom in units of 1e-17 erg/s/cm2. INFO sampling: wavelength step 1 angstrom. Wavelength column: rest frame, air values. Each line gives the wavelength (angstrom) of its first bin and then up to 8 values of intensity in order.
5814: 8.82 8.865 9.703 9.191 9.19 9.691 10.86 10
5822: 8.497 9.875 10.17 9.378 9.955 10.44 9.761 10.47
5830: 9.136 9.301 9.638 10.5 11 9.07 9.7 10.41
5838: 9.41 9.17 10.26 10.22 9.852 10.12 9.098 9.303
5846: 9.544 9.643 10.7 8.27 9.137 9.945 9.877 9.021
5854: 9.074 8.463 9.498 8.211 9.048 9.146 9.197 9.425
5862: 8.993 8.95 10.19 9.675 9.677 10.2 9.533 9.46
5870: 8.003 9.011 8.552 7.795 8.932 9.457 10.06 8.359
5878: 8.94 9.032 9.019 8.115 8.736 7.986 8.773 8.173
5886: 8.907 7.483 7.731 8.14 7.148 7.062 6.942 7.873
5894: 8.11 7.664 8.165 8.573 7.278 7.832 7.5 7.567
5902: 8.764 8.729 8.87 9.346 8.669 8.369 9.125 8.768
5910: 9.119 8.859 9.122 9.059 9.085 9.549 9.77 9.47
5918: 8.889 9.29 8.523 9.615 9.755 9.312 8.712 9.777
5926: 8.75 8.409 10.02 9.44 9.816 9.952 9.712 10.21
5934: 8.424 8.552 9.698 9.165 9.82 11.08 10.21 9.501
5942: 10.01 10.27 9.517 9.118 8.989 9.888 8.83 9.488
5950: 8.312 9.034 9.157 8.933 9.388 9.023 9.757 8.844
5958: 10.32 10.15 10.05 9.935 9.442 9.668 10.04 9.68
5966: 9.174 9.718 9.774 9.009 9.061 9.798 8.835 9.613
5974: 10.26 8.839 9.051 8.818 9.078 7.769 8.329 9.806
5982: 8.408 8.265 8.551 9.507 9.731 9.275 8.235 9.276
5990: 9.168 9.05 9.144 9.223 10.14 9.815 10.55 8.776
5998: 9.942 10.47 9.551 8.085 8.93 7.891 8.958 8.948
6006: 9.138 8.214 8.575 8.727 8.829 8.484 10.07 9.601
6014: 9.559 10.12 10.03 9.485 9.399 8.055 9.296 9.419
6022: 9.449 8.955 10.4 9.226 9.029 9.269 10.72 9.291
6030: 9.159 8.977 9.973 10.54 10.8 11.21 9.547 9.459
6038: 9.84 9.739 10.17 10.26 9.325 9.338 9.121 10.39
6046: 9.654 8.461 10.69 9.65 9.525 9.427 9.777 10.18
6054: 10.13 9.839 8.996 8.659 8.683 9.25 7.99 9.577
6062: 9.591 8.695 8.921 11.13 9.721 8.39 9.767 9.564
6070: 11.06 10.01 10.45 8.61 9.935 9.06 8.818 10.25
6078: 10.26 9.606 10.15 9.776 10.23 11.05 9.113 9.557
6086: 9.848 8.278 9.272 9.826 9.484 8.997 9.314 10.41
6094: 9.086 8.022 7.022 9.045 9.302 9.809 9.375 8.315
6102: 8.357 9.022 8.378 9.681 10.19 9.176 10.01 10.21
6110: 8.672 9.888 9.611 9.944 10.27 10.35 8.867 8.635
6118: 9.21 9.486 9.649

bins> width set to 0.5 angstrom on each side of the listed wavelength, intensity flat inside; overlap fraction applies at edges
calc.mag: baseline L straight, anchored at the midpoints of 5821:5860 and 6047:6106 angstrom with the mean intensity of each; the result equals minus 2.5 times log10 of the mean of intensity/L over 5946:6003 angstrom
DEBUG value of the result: 0.02 mag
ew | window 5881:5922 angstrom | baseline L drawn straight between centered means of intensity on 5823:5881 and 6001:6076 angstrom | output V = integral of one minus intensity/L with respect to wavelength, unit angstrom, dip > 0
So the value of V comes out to 4.2 angstrom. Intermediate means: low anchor 9.44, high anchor 9.46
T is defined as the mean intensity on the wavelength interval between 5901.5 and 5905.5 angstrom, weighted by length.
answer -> 8.93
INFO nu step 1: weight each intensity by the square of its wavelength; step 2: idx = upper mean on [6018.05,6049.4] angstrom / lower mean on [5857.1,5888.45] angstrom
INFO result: 1.14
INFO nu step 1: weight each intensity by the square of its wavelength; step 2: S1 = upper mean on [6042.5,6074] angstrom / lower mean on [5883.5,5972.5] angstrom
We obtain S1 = 1.1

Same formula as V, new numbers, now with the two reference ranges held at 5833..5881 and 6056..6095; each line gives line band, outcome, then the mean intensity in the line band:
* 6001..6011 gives 0.9 angstrom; 8.65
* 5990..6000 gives -0.2 angstrom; 9.65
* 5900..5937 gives 1.1 angstrom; 9.12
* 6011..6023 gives 0.0 angstrom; 9.43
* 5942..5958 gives 0.2 angstrom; 9.29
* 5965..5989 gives 0.9 angstrom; 9.1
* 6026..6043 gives -0.7 angstrom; 9.85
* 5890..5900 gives 1.8 angstrom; 7.68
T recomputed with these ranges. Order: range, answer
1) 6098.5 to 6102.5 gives 8.96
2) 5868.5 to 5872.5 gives 8.76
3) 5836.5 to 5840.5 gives 9.81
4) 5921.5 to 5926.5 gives 9.26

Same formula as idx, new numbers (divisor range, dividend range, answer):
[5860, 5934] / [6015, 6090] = 1.15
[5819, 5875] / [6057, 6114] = 1.07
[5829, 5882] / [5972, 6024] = 1.03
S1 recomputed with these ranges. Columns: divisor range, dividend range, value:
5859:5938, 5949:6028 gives 1.08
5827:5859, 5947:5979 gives 1.02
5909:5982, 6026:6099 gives 1.06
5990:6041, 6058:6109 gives 1.02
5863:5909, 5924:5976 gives 1.14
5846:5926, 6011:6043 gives 1.15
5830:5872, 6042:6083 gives 1.09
